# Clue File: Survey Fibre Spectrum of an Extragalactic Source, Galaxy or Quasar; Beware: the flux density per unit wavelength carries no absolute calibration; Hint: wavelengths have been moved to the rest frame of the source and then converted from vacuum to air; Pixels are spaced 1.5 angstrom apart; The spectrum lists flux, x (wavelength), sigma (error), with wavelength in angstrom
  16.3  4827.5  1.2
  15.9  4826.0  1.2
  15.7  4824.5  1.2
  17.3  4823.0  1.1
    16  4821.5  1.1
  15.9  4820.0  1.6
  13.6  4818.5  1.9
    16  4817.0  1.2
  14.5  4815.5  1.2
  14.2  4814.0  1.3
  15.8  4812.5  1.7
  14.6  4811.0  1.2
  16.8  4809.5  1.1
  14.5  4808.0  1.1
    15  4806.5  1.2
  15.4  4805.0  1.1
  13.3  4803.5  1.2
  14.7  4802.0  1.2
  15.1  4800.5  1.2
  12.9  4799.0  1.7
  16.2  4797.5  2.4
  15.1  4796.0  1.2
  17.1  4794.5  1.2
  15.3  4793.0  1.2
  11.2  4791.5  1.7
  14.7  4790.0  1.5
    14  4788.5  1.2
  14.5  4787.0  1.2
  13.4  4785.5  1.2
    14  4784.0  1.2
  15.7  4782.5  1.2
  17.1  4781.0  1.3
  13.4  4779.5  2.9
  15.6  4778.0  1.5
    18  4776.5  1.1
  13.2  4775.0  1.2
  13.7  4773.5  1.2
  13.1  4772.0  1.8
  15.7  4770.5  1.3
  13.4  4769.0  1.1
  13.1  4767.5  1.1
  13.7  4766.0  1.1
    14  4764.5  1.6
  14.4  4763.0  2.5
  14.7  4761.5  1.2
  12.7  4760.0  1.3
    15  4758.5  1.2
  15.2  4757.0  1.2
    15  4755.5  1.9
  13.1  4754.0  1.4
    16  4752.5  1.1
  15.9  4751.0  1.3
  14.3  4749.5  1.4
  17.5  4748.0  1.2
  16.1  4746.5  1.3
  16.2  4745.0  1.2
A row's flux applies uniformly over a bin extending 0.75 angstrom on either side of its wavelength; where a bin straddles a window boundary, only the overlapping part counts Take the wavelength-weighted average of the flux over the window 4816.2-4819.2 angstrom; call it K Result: 14.8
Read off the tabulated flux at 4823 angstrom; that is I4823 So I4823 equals 17.3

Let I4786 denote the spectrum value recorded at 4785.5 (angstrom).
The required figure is 13.4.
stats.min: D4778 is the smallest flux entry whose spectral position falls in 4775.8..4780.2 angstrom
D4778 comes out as 13.4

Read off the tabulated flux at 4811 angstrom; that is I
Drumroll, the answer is 14.6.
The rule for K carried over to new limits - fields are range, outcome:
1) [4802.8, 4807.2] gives 14.6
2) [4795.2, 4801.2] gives 14.8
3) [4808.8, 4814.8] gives 15.3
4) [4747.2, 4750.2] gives 15.9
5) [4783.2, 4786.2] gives 13.7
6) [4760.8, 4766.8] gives 14.2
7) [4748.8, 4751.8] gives 15.1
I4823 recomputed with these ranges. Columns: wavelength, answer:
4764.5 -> 14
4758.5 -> 15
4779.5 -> 13.4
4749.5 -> 14.3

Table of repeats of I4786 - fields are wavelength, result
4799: 12.9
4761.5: 14.7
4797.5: 16.2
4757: 15.2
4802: 14.7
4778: 15.6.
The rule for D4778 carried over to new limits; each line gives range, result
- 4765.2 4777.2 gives 13.1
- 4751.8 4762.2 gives 12.7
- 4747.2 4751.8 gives 14.3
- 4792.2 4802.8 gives 12.9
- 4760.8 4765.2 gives 14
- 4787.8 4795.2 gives 11.2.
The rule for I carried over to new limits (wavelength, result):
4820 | 15.9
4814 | 14.2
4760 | 12.7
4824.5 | 15.7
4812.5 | 15.8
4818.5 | 13.6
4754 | 13.1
